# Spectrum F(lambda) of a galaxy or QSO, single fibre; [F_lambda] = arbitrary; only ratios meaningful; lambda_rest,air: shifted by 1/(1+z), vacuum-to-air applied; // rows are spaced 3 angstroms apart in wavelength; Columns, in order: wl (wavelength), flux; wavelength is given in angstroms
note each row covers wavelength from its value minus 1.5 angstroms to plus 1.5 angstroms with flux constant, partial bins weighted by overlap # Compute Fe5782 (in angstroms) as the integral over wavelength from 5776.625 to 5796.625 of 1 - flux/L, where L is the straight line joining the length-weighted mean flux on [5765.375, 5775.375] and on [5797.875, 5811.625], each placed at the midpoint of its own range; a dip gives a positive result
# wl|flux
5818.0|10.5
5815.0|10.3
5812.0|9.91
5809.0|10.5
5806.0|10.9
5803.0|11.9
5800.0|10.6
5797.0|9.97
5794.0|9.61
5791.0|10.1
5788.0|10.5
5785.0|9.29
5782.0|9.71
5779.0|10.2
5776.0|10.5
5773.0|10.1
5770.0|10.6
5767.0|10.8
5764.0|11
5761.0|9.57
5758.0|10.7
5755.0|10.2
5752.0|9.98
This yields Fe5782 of 1.4 angstroms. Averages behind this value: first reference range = 10.5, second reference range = 10.8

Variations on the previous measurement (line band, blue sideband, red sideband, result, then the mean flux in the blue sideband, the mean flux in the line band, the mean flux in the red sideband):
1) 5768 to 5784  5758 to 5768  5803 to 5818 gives 0.4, 10.5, 10.2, 10.6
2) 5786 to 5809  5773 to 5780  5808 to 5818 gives -0.5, 10.3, 10.5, 10.3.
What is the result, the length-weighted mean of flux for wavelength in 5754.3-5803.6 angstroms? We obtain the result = 10.3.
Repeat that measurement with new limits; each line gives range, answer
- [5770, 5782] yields 10.2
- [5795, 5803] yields 10.5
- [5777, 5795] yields 9.93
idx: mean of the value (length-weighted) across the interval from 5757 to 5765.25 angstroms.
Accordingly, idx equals 10.4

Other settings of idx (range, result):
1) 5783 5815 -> 10.3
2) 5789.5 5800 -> 9.99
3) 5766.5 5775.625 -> 10.5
